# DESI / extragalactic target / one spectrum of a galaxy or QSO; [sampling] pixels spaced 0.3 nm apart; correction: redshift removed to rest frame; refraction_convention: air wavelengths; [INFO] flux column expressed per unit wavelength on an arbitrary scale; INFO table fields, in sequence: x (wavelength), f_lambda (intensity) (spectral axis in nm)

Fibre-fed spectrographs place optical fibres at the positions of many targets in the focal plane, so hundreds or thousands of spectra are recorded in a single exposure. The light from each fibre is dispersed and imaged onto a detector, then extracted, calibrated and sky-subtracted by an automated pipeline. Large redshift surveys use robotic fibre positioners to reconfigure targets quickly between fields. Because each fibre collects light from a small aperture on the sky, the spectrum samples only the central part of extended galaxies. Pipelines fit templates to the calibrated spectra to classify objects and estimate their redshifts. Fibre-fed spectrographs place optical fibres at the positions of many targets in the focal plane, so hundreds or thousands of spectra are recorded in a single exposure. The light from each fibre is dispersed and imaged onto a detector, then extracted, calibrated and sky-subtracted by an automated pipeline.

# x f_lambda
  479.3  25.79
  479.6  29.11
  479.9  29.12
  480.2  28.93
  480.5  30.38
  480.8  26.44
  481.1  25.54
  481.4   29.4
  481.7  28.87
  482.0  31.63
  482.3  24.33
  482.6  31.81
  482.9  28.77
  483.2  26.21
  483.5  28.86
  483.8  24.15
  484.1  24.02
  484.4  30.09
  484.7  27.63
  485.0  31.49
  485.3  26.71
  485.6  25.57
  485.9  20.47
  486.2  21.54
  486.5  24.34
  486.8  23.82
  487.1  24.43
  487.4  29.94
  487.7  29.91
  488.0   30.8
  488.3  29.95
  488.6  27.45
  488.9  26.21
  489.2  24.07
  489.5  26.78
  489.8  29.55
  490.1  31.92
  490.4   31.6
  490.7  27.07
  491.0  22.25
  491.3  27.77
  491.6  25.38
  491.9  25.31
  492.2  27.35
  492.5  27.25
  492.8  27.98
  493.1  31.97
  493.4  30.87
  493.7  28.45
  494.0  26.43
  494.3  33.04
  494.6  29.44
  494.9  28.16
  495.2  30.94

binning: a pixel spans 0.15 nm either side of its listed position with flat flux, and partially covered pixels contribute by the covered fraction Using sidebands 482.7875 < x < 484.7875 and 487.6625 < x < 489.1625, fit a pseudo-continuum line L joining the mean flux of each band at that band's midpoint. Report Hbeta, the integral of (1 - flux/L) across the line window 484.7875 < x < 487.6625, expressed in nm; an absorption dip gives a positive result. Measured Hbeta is 0.23 nm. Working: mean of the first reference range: 27.1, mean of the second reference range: 28.4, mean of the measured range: 25.6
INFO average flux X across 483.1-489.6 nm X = 26.6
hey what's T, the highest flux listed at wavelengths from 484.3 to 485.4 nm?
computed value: 31.49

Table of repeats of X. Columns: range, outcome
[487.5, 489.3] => 28.2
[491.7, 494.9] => 28.7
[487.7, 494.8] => 28.2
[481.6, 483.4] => 28.6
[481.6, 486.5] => 26.9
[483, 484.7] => 26.8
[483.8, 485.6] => 27.5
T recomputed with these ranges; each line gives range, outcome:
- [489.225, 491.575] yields 31.92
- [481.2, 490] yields 31.81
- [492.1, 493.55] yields 31.97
